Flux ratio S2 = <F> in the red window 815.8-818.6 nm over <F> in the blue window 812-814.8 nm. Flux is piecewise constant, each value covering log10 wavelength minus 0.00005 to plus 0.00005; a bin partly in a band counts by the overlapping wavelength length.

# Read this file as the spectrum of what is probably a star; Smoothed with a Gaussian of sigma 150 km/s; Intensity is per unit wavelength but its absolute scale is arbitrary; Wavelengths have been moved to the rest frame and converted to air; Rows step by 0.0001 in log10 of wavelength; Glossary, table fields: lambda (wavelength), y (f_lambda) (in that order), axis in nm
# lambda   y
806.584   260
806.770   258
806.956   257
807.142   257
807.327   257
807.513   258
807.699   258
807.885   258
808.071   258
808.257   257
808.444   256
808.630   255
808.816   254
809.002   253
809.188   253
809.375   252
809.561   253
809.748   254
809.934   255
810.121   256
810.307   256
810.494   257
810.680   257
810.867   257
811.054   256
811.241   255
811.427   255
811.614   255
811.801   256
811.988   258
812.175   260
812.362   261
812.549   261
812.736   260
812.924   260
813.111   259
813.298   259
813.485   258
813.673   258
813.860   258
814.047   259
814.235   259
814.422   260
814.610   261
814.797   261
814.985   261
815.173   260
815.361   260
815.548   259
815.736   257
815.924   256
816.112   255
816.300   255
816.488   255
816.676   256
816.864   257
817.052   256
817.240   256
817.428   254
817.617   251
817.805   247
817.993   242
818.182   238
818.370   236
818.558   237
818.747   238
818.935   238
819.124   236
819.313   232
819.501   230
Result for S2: 0.96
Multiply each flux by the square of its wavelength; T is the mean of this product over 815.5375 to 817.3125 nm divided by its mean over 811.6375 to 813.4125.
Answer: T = 1.00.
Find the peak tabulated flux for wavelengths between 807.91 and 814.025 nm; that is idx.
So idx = 261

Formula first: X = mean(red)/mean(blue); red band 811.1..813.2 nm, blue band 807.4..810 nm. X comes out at 1.0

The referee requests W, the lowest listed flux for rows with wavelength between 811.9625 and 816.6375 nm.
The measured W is 255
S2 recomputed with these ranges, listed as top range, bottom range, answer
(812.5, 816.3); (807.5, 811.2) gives 1.01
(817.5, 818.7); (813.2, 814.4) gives 0.93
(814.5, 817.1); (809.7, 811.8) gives 1.01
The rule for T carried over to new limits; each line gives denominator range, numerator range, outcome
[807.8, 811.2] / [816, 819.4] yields 0.99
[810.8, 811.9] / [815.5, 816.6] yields 1.01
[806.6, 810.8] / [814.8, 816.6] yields 1.02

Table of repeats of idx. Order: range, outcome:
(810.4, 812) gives 258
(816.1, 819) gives 257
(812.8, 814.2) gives 260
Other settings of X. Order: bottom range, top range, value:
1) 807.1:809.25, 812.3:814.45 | 1.01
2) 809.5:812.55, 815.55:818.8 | 0.98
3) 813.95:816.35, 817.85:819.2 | 0.92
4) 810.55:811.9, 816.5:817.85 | 0.99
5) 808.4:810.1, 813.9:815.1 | 1.02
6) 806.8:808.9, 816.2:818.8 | 0.97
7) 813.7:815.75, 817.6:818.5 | 0.93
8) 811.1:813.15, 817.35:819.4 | 0.93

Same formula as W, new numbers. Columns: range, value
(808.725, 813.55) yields 252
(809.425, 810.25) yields 253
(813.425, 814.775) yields 258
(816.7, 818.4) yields 236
